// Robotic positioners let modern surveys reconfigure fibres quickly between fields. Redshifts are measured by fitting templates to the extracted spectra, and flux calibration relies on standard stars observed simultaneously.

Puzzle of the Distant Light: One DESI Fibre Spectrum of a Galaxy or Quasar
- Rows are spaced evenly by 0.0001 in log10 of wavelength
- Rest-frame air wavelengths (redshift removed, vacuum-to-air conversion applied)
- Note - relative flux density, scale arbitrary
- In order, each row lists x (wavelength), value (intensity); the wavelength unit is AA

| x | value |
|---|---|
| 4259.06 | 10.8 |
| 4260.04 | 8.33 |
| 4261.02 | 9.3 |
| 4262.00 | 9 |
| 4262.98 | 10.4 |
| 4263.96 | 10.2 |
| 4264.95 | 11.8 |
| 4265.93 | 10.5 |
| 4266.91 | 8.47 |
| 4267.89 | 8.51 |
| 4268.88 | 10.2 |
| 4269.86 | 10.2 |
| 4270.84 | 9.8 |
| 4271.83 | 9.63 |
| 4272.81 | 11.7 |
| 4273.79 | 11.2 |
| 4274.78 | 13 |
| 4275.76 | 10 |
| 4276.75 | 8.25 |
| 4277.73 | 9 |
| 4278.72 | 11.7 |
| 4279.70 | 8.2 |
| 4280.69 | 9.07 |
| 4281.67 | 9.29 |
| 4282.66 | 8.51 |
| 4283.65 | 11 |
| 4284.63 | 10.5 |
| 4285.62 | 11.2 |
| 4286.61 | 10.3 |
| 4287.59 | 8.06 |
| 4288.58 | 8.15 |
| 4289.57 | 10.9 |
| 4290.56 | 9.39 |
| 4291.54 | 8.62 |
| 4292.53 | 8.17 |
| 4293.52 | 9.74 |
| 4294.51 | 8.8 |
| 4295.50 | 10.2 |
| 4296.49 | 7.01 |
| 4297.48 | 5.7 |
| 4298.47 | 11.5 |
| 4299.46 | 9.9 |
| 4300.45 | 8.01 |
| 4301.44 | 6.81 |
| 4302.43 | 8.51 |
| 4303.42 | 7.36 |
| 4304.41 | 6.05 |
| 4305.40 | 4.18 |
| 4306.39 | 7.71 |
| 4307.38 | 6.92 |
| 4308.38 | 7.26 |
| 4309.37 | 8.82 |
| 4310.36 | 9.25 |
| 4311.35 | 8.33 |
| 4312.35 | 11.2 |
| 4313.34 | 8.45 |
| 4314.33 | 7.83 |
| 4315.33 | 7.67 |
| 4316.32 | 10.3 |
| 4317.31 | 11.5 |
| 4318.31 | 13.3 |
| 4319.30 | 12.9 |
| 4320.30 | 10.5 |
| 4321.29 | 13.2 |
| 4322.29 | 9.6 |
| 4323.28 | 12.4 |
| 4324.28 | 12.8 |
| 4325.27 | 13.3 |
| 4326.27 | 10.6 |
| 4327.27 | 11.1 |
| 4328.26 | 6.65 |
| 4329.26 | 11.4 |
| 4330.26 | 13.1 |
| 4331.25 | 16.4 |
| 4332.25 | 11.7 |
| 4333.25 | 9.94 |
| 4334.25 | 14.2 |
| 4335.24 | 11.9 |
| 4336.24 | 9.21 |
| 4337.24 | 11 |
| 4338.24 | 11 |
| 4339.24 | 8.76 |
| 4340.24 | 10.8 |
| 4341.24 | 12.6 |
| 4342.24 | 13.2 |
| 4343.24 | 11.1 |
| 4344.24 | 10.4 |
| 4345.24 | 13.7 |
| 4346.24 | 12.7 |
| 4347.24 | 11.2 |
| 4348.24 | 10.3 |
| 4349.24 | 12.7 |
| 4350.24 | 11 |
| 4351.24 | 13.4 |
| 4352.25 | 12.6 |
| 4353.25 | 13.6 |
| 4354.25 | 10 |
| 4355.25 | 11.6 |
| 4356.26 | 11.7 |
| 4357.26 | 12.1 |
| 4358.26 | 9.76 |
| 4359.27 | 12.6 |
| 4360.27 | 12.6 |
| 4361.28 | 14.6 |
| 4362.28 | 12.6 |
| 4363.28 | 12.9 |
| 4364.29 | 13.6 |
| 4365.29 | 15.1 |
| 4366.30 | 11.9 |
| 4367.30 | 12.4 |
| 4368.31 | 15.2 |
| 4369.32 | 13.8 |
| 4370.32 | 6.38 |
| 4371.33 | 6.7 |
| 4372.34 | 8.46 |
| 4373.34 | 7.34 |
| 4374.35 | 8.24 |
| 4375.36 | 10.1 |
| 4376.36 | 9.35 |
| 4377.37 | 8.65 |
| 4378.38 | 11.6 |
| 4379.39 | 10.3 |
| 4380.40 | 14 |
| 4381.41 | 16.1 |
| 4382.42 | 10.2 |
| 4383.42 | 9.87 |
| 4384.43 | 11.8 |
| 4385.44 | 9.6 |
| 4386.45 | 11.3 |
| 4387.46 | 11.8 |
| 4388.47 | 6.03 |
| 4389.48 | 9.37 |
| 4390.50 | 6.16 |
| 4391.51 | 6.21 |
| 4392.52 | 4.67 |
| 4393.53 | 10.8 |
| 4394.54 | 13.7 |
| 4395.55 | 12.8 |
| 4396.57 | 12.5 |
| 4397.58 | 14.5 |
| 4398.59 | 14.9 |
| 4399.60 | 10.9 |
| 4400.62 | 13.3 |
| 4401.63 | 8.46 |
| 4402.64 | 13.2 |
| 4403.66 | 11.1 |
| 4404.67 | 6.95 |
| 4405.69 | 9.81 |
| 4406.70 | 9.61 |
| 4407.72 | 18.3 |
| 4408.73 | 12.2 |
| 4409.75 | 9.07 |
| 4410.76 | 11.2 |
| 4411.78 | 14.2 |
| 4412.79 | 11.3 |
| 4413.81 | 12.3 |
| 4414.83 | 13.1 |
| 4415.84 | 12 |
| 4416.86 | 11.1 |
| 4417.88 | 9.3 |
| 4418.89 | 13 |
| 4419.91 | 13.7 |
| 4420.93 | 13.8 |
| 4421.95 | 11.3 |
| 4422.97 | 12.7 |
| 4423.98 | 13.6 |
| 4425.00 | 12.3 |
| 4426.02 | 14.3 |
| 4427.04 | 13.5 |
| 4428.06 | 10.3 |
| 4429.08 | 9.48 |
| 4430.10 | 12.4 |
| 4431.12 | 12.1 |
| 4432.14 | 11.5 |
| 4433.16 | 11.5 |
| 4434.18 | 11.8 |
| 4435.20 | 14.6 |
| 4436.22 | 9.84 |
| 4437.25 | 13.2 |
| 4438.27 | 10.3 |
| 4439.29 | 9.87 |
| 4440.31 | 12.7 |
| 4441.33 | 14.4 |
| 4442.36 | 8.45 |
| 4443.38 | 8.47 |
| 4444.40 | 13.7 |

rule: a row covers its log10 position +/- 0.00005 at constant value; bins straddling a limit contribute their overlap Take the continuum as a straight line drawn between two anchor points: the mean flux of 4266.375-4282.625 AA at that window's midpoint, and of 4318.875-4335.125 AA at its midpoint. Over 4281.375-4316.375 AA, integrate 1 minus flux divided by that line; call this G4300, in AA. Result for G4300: 6.9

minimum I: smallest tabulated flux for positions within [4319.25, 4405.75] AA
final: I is 4.67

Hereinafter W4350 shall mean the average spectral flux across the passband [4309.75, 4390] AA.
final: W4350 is 11.2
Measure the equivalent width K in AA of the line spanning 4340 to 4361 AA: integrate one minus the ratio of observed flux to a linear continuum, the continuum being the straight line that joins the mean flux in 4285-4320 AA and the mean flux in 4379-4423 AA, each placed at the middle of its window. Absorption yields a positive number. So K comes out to -3.9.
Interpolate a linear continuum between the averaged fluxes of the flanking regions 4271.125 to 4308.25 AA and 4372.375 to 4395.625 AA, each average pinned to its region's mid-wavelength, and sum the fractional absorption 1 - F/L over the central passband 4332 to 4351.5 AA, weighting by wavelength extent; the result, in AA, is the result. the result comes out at -4.1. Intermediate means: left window 9.02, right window 9.92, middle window 11.5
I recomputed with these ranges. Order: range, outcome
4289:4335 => 4.18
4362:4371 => 6.38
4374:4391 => 6.03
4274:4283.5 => 8.2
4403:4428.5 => 6.95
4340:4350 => 10.3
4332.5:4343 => 8.76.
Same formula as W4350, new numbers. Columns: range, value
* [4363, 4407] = 10.7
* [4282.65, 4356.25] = 10.3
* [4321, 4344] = 11.5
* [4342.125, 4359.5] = 11.8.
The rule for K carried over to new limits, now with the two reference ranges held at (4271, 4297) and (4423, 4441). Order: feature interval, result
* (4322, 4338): -1.8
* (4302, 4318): 2.9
